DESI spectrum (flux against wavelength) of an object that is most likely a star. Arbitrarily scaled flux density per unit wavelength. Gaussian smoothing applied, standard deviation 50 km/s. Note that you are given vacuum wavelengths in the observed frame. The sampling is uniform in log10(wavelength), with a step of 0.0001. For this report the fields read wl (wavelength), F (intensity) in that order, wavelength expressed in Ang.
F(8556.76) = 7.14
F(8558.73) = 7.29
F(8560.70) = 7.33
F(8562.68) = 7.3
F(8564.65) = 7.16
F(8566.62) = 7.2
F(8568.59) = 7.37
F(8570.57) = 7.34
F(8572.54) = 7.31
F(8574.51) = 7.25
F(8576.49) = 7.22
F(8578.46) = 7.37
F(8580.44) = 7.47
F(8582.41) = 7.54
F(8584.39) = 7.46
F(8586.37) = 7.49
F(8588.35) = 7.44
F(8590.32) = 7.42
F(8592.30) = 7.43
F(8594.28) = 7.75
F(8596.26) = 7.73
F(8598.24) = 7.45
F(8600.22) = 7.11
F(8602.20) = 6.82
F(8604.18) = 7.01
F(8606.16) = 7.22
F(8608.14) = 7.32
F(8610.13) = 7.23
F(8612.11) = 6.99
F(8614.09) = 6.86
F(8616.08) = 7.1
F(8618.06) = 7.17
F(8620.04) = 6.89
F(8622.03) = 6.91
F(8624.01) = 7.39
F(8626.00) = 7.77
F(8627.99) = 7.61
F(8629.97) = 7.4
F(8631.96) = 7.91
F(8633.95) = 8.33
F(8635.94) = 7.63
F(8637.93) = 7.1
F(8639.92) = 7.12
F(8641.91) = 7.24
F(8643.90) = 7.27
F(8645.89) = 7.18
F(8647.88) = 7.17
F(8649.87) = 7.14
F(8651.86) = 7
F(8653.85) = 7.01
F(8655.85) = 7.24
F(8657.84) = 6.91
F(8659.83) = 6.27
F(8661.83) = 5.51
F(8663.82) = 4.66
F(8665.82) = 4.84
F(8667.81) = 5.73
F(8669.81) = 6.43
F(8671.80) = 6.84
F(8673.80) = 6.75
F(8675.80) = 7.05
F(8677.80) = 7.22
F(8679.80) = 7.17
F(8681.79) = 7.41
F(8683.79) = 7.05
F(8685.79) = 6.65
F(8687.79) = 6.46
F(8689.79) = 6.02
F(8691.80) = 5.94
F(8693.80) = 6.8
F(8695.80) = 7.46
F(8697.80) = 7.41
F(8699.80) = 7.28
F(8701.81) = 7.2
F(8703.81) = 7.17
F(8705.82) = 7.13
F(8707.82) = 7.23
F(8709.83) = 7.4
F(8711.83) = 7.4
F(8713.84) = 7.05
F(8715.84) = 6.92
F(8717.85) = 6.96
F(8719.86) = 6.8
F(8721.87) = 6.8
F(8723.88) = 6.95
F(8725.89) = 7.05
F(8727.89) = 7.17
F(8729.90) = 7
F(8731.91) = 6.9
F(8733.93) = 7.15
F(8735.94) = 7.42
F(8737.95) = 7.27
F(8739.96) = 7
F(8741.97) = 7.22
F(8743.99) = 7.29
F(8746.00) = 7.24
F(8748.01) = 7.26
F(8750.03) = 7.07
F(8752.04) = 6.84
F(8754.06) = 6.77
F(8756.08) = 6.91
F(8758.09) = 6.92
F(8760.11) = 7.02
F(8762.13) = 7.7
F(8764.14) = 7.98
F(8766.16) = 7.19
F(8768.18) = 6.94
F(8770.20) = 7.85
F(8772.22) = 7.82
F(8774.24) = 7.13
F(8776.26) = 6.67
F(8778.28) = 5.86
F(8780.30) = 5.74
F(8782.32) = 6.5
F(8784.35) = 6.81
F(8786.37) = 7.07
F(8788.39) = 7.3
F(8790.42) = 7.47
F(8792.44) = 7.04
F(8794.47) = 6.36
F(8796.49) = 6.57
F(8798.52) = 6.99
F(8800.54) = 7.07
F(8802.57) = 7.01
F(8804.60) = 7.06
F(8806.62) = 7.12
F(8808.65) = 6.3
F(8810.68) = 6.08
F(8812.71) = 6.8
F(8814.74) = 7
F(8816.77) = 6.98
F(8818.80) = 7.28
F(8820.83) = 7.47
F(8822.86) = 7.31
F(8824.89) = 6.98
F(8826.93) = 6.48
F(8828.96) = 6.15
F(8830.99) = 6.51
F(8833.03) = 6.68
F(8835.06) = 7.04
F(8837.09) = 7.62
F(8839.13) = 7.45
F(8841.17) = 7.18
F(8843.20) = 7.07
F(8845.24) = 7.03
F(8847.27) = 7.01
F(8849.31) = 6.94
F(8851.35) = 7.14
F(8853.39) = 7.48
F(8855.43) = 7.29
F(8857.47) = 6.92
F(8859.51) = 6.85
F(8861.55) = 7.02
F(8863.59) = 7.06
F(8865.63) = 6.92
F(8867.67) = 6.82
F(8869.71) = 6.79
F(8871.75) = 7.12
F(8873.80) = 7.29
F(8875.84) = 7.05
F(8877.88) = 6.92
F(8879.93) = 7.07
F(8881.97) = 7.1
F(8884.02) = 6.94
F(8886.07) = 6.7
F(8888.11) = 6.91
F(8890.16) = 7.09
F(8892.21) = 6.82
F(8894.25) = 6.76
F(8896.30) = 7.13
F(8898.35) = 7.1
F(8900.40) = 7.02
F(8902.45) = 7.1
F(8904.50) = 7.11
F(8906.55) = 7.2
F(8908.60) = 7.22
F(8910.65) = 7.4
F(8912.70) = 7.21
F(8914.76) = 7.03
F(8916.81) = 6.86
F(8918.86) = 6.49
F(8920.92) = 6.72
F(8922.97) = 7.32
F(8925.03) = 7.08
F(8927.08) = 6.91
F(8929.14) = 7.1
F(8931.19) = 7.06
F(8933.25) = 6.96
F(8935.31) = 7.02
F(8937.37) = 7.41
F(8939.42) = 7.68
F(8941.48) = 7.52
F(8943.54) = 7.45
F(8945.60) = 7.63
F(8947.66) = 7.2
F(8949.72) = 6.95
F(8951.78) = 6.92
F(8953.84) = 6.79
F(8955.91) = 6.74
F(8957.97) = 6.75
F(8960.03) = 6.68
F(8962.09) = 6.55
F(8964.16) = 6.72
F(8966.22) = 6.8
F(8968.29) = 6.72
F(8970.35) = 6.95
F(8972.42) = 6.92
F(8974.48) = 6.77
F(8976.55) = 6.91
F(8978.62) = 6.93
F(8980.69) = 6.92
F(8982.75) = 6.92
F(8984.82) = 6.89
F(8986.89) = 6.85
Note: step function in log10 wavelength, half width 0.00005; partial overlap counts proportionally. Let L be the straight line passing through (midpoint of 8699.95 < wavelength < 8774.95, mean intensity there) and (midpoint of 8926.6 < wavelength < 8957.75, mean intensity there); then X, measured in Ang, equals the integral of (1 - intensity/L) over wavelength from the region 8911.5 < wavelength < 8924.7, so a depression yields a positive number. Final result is 0.4 Ang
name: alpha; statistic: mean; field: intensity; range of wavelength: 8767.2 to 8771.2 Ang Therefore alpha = 7.4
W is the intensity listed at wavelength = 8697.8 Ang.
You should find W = 7.41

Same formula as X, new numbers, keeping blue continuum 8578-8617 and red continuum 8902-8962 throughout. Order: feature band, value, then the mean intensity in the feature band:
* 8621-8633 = -0.3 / 7.5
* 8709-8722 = 0.3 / 7.06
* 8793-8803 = 0.5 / 6.8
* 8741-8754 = 0.1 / 7.12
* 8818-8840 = 0.5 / 6.99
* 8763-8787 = 0.7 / 6.97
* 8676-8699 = 1.2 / 6.88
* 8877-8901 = 0.5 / 6.96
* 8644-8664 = 1.5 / 6.72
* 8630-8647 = -0.4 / 7.46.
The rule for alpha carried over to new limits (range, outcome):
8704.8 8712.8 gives 7.29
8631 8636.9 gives 7.95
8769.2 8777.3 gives 7.36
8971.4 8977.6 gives 6.87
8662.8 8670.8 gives 5.42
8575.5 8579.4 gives 7.3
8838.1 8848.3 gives 7.15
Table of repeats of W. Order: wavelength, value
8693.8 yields 6.8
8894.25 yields 6.76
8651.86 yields 7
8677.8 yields 7.22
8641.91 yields 7.24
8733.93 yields 7.15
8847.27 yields 7.01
